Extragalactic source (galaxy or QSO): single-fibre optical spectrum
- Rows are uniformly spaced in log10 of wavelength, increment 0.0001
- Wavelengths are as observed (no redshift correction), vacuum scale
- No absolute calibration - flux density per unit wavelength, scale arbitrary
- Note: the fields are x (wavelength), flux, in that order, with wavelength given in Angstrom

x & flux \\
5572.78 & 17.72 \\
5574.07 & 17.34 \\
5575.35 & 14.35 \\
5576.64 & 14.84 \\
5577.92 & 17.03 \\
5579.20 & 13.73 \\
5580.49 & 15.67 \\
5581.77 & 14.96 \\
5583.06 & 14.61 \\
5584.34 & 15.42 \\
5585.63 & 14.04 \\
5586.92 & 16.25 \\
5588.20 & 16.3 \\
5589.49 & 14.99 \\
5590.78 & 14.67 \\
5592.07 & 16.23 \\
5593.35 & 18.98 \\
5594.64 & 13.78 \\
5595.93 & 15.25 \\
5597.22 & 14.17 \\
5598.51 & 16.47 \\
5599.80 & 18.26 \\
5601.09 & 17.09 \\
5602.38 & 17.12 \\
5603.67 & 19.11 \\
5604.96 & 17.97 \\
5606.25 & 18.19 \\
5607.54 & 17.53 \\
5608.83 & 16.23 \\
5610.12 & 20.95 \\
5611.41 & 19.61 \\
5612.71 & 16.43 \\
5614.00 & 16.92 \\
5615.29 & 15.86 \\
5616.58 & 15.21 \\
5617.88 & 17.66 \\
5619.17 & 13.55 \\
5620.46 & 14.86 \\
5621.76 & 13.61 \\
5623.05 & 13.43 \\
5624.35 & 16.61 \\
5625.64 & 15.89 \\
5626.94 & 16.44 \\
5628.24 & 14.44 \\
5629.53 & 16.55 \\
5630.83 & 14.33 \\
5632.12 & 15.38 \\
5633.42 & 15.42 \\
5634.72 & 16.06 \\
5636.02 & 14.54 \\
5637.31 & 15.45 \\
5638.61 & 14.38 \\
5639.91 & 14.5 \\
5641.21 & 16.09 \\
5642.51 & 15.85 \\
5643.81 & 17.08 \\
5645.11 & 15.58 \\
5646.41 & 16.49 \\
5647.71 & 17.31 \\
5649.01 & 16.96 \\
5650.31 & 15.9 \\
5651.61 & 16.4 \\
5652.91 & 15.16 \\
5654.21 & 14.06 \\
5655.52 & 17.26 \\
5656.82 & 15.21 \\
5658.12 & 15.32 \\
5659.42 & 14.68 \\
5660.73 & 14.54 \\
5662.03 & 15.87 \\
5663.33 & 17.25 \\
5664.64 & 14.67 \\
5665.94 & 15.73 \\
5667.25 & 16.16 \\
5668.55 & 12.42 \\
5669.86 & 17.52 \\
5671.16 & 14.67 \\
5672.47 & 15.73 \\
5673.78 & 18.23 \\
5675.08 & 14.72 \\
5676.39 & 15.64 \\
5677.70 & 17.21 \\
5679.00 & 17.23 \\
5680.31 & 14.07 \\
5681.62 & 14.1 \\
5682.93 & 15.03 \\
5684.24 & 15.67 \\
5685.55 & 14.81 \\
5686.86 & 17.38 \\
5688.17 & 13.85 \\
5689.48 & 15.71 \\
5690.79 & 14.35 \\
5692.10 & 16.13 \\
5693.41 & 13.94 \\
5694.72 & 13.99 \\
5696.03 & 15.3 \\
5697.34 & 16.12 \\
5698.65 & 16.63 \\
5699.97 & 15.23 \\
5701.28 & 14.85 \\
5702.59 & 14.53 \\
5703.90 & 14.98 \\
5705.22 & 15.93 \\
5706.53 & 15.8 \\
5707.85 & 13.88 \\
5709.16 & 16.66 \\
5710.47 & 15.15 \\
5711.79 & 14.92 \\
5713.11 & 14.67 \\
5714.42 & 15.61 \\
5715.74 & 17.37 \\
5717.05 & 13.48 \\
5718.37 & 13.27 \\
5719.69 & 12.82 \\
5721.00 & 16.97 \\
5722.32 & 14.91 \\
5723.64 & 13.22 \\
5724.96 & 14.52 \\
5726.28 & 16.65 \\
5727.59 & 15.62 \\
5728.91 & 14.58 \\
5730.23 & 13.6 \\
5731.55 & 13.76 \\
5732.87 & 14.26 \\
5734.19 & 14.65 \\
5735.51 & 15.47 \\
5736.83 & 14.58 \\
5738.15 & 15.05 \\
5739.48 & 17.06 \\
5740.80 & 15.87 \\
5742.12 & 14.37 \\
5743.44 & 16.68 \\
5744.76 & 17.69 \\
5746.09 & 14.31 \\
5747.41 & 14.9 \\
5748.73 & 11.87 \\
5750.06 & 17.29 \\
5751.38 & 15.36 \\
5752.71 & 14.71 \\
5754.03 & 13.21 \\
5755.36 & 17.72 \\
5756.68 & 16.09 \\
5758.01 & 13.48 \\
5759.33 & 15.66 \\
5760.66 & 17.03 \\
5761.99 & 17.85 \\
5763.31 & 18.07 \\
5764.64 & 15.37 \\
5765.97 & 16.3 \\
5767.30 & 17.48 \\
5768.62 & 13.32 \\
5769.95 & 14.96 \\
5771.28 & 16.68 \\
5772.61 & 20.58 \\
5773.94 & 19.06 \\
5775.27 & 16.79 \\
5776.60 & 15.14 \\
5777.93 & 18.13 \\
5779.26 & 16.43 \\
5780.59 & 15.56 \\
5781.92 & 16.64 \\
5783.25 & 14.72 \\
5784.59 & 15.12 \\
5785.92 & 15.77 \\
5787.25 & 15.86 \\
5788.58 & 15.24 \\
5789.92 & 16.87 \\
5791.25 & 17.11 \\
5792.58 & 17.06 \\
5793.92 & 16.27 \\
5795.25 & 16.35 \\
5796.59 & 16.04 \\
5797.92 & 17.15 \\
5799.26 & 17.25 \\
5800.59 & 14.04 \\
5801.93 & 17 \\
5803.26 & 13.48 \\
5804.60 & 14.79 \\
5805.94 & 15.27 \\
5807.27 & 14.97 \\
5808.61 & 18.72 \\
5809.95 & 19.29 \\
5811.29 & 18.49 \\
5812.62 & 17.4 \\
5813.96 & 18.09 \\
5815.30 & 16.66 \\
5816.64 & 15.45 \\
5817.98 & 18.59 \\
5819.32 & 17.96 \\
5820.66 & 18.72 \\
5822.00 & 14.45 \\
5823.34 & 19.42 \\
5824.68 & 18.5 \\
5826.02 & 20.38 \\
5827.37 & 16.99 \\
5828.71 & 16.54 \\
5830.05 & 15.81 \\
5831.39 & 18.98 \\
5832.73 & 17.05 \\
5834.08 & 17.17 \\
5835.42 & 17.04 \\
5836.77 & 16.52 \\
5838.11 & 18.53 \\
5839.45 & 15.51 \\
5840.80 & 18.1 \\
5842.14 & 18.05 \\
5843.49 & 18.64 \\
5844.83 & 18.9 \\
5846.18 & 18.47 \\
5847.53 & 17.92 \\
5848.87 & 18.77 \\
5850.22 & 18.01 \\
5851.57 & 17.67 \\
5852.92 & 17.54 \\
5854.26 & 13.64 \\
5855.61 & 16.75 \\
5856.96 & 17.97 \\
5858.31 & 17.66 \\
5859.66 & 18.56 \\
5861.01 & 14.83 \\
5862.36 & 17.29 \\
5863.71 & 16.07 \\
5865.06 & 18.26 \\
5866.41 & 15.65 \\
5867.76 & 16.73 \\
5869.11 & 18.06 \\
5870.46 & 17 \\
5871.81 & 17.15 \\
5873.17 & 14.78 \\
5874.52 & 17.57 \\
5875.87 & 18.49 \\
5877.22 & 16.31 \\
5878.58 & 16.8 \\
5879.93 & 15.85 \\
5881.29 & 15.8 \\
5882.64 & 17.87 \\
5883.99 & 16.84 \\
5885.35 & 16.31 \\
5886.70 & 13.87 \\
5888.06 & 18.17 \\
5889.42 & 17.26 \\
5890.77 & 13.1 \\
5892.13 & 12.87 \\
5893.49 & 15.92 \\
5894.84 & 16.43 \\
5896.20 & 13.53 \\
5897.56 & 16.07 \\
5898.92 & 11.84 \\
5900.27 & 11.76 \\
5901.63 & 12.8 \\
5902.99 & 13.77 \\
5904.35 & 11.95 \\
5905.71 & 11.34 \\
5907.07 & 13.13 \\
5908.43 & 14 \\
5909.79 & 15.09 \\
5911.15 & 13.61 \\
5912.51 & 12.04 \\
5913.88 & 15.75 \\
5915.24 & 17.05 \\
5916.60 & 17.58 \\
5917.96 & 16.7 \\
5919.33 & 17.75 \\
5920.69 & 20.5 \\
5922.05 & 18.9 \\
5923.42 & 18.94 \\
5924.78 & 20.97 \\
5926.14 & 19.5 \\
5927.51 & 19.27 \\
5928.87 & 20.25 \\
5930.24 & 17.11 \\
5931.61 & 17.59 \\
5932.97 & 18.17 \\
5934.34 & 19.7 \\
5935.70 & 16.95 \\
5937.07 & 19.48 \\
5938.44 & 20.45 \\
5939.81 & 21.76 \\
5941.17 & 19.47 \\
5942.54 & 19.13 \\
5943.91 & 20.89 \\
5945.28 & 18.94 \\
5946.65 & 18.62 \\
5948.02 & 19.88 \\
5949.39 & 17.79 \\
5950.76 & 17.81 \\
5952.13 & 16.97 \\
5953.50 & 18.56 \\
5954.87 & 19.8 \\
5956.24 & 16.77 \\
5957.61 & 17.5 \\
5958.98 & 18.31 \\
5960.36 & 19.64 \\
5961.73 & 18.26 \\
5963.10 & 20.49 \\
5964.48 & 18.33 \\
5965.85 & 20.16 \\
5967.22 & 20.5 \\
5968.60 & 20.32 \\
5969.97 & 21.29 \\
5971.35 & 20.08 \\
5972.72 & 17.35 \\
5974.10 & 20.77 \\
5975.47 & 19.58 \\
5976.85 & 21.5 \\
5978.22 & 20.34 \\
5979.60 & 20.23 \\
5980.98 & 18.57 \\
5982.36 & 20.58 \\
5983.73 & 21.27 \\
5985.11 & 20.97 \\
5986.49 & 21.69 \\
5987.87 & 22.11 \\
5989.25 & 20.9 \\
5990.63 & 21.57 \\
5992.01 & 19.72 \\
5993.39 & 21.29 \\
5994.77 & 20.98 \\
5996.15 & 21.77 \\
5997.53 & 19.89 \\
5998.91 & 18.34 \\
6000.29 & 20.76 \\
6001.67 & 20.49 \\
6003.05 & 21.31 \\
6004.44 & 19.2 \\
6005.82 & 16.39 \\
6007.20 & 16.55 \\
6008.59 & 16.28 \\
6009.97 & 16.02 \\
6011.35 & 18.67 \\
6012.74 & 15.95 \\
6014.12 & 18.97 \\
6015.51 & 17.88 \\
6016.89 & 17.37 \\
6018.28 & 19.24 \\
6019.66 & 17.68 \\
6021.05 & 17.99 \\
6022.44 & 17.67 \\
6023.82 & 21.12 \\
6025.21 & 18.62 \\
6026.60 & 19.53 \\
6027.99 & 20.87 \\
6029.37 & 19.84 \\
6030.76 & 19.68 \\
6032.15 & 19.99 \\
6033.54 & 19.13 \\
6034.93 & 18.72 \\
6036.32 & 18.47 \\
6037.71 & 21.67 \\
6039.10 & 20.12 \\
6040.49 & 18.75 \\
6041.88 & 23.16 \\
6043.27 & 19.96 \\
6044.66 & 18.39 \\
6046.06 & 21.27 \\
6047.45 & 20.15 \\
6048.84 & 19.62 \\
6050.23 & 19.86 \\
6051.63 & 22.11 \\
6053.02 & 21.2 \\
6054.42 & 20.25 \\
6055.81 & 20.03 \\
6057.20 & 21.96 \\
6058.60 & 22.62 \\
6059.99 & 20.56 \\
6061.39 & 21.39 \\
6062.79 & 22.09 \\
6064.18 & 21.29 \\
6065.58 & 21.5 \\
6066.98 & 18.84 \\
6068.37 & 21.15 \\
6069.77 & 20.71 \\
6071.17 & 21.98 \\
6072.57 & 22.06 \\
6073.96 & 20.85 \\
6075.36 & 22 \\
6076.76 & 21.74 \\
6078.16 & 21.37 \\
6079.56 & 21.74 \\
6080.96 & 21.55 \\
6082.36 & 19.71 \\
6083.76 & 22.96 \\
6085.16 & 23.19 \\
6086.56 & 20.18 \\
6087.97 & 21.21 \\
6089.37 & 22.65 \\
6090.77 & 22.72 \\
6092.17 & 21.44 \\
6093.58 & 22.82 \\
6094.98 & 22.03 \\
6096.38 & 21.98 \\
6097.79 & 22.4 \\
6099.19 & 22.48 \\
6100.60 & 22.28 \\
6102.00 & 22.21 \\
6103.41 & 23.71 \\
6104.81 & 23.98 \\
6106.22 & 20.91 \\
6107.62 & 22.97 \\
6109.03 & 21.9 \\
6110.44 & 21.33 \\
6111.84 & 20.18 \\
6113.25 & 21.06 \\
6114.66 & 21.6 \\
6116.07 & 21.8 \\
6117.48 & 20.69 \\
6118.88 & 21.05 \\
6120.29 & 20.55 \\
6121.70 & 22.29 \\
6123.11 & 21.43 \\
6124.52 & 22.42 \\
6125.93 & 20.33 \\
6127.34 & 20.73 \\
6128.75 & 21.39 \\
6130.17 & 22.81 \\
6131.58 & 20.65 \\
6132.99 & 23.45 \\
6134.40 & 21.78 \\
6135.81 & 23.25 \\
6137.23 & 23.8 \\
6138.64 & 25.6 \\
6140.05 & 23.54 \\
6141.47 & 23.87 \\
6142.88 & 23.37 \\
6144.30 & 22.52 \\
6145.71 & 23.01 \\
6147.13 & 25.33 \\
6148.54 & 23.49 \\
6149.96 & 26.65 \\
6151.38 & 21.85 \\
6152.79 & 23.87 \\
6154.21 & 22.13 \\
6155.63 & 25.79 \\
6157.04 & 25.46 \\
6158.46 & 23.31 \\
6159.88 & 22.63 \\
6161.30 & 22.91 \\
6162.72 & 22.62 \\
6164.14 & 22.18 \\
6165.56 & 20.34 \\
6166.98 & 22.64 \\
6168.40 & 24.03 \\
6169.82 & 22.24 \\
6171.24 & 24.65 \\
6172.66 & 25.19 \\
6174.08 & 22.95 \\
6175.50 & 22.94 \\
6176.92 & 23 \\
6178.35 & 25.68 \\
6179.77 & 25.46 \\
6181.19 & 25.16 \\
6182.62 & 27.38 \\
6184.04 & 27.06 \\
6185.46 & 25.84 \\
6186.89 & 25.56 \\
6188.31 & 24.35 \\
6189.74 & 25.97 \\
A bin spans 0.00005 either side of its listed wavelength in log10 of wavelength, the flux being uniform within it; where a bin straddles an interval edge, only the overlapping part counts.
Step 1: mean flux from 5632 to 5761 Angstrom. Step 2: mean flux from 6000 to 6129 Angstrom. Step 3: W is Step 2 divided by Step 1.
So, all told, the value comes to 1.3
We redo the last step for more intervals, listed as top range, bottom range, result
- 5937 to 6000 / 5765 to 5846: 1.17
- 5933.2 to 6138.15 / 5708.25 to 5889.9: 1.25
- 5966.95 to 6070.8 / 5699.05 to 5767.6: 1.30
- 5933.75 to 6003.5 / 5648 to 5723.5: 1.29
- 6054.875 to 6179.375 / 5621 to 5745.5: 1.45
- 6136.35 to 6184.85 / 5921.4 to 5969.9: 1.25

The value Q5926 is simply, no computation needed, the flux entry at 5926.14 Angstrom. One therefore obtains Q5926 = 19.5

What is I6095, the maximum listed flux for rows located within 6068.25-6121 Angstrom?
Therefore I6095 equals 23.98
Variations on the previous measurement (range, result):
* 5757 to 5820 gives 20.58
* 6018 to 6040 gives 21.67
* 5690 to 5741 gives 17.37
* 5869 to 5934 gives 20.97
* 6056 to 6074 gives 22.62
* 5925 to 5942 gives 21.76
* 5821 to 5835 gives 20.38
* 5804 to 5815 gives 19.29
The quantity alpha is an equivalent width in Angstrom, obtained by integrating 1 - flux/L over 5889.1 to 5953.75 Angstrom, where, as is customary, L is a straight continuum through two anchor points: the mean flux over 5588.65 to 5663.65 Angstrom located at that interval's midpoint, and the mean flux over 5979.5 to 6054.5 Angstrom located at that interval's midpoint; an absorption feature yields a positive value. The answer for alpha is 6.7 Angstrom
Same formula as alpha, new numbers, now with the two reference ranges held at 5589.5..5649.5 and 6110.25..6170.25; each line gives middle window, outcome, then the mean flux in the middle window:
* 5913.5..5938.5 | 1.78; 18.5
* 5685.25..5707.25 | 2.38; 15.3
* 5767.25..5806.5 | 4.41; 16.2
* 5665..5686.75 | 1.64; 15.6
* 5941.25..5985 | 2.23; 19.4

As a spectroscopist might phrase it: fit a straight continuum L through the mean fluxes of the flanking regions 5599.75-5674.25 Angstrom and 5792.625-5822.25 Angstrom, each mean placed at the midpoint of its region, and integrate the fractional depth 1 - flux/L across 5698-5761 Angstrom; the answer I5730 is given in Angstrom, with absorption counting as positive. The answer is 4.8 Angstrom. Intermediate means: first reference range 16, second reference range 16.7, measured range 15.1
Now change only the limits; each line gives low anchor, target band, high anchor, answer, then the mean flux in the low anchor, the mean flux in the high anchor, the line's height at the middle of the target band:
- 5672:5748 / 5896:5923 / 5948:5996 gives 5.6 Angstrom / 15.2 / 19.8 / 18.7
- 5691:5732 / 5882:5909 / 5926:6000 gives 5.8 Angstrom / 15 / 19.6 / 18.4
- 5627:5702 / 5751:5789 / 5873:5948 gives -0.3 Angstrom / 15.5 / 16.7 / 16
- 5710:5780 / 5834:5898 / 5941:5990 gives 3.5 Angstrom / 15.6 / 19.6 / 17.8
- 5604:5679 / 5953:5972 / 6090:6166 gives 0.9 Angstrom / 16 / 22.5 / 20.3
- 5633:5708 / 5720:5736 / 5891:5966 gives 1.1 Angstrom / 15.5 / 17.2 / 15.9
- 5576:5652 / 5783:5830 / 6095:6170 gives 4.3 Angstrom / 16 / 22.6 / 18.4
